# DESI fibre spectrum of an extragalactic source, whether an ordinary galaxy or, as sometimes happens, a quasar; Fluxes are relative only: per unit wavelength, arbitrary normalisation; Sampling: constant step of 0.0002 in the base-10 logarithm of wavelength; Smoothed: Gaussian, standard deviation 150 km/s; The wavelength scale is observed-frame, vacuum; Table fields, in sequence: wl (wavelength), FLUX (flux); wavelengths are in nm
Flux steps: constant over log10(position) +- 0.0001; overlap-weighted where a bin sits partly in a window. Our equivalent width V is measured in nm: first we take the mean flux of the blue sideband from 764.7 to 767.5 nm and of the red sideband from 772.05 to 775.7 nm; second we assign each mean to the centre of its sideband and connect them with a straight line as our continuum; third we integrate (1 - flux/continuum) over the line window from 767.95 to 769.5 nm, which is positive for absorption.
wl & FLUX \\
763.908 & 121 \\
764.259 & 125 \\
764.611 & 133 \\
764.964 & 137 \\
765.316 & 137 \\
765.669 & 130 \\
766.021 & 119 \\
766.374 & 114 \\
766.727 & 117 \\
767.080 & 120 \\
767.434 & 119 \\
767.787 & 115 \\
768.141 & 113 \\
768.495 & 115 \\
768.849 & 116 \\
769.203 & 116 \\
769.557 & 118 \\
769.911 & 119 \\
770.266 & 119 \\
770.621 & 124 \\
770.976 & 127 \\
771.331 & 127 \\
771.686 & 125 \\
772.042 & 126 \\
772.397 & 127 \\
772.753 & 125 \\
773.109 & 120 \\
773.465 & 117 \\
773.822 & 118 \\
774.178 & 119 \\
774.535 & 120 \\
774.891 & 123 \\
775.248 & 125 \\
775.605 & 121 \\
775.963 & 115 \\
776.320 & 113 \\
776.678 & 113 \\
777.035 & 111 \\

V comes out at 0.10 nm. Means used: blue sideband 125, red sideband 122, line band 115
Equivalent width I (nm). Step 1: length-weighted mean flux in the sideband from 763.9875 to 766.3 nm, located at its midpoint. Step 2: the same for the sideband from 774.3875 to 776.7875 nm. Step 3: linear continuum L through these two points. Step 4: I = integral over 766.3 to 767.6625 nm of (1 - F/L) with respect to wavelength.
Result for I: 0.103 nm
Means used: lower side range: 129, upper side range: 119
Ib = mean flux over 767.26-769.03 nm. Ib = 116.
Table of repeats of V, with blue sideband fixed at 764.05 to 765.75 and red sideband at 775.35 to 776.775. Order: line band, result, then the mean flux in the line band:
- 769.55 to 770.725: 0.04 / 120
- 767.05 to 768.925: 0.17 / 116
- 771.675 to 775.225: -0.06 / 122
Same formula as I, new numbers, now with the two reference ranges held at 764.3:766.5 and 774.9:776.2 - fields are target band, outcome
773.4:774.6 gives 0.030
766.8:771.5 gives 0.239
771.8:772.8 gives -0.026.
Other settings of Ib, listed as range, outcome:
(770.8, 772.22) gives 126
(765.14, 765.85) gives 133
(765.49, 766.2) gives 125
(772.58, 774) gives 120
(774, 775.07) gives 121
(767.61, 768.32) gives 114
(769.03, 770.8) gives 119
